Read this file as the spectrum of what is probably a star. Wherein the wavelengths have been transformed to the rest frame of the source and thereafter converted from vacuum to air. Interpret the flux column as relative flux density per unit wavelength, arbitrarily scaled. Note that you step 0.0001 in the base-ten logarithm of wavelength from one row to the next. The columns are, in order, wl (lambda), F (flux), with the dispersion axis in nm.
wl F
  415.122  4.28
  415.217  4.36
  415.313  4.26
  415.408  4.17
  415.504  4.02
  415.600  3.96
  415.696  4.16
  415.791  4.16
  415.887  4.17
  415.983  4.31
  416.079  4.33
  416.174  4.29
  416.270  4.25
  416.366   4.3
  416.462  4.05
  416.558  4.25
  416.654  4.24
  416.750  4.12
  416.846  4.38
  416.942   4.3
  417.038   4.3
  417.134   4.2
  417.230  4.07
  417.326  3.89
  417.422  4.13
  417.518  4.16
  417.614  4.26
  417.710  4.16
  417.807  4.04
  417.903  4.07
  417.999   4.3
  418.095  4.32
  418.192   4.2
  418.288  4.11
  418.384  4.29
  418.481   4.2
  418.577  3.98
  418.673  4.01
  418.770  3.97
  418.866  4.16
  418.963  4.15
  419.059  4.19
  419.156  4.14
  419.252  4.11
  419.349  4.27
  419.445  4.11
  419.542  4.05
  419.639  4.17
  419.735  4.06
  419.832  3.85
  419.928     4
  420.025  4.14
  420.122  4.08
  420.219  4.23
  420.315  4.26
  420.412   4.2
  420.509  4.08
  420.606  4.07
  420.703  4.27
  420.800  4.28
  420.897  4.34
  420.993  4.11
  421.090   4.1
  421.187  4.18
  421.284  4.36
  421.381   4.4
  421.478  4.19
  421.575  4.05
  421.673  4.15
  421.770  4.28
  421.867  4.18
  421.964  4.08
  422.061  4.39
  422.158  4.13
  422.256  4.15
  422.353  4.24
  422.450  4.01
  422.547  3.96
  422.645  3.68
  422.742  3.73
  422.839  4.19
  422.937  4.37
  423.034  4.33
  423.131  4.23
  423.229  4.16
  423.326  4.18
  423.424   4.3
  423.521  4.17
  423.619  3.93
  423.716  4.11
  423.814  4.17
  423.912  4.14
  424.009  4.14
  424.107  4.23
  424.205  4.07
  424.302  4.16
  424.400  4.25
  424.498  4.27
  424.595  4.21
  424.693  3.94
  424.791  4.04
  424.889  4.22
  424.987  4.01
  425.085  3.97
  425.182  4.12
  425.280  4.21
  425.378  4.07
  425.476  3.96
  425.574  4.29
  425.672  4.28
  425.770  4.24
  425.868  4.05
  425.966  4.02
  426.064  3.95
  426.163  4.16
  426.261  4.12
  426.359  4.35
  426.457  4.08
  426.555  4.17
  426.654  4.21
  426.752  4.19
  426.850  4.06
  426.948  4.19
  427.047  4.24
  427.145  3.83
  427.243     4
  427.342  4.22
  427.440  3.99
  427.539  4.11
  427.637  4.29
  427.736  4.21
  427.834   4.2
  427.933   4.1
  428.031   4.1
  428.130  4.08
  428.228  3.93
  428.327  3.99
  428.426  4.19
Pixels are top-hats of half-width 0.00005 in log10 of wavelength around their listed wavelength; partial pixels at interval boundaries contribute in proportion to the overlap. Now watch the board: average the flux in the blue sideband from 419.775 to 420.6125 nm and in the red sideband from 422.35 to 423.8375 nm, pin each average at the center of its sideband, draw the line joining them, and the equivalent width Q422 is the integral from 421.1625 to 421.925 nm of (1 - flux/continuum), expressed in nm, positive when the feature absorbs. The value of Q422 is -0.02 nm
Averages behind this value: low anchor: 4.1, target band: 4.22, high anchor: 4.11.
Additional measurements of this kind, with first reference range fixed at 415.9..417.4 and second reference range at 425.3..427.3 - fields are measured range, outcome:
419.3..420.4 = 0.02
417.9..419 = 0.01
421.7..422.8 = 0.02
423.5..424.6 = 0.00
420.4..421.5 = -0.01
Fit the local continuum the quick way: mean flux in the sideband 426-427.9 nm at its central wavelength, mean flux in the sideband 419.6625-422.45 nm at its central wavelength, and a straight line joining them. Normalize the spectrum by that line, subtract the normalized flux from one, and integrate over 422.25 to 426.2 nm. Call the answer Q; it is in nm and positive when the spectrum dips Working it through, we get 0.03 nm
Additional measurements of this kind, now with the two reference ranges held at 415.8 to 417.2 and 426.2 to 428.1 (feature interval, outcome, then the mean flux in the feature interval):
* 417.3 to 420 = 0.06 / 4.12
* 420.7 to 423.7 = 0.02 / 4.16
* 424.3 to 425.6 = 0.01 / 4.12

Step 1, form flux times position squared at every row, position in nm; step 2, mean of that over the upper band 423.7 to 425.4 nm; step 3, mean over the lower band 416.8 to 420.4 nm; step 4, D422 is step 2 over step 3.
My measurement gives 1.03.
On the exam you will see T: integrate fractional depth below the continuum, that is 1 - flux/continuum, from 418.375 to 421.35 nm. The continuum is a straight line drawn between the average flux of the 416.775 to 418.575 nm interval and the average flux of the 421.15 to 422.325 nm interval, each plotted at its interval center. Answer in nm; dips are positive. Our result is 0.04 nm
